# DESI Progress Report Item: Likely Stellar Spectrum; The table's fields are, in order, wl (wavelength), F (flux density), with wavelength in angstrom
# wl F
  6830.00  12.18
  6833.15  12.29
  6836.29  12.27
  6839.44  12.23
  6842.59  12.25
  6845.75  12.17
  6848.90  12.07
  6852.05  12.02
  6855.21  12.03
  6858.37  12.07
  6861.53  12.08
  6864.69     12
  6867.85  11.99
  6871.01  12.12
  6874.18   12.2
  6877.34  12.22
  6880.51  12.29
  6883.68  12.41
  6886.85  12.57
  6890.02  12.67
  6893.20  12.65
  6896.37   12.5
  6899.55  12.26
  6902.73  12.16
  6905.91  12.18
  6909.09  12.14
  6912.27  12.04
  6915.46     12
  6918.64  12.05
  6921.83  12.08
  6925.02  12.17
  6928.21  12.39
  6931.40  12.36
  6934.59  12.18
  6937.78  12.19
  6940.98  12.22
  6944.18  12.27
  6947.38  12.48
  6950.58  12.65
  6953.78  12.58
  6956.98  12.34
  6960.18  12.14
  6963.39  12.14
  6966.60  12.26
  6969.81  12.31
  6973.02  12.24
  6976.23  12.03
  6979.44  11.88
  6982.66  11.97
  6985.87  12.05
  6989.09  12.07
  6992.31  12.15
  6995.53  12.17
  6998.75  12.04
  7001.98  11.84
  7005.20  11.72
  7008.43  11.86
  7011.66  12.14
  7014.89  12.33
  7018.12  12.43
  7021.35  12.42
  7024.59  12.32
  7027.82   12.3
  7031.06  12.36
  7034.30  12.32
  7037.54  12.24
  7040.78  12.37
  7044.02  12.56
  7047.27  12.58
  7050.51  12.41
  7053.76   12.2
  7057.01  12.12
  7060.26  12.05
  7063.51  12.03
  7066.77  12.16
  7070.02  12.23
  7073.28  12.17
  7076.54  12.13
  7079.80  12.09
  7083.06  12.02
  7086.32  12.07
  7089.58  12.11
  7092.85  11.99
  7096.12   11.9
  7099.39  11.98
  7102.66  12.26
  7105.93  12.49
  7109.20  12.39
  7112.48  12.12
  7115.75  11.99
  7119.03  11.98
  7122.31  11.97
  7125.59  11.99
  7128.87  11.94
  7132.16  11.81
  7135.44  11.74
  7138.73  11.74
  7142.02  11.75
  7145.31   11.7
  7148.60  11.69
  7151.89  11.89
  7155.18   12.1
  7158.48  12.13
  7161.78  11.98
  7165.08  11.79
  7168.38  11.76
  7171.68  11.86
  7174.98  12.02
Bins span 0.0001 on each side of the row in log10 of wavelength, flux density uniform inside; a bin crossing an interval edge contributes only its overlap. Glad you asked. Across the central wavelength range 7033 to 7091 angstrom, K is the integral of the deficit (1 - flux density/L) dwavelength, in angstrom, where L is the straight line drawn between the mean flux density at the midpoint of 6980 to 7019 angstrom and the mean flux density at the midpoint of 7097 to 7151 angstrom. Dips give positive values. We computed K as -1.0 angstrom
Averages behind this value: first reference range 12.1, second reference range 12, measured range 12.2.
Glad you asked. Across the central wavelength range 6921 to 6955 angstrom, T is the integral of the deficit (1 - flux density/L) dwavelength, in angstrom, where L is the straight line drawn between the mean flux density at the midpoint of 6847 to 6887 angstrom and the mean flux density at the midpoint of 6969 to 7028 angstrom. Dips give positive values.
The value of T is -0.6 angstrom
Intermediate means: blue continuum 12.1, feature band 12.3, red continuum 12.1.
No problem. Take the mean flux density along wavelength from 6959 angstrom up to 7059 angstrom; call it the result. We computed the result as 12.2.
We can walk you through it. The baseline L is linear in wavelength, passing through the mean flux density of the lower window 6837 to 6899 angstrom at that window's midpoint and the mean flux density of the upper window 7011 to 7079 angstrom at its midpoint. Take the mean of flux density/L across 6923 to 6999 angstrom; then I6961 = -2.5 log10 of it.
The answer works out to 0.00 mag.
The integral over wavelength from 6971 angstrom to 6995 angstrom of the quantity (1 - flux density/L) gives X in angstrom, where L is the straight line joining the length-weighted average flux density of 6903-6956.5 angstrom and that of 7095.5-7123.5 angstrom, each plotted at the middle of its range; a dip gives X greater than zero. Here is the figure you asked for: 0.3 angstrom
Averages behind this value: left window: 12.2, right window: 12.1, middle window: 12.1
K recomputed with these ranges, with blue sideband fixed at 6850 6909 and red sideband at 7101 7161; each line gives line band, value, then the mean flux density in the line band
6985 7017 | 0.2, 12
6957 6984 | 0.0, 12.1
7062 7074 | -0.1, 12.1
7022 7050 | -0.7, 12.4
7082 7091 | 0.0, 12.1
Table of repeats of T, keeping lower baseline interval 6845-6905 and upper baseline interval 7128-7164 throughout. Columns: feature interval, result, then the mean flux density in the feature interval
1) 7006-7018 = -0.1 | 12.1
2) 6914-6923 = 0.1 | 12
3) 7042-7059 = -0.5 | 12.4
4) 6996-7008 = 0.2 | 11.9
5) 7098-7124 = -0.5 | 12.2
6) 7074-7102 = -0.3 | 12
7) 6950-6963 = -0.3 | 12.4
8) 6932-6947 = -0.1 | 12.2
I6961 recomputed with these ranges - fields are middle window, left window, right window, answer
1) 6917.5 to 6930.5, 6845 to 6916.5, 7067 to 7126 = 0.001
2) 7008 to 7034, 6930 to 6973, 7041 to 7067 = 0.000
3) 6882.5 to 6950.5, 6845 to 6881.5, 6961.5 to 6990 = -0.017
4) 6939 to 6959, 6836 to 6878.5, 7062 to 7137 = -0.028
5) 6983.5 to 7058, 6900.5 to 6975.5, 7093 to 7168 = -0.008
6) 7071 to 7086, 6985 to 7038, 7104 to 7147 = -0.005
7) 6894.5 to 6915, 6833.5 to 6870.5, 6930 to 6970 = 0.002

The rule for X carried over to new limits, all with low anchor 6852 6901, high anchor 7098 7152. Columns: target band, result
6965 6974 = -0.1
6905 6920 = 0.2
